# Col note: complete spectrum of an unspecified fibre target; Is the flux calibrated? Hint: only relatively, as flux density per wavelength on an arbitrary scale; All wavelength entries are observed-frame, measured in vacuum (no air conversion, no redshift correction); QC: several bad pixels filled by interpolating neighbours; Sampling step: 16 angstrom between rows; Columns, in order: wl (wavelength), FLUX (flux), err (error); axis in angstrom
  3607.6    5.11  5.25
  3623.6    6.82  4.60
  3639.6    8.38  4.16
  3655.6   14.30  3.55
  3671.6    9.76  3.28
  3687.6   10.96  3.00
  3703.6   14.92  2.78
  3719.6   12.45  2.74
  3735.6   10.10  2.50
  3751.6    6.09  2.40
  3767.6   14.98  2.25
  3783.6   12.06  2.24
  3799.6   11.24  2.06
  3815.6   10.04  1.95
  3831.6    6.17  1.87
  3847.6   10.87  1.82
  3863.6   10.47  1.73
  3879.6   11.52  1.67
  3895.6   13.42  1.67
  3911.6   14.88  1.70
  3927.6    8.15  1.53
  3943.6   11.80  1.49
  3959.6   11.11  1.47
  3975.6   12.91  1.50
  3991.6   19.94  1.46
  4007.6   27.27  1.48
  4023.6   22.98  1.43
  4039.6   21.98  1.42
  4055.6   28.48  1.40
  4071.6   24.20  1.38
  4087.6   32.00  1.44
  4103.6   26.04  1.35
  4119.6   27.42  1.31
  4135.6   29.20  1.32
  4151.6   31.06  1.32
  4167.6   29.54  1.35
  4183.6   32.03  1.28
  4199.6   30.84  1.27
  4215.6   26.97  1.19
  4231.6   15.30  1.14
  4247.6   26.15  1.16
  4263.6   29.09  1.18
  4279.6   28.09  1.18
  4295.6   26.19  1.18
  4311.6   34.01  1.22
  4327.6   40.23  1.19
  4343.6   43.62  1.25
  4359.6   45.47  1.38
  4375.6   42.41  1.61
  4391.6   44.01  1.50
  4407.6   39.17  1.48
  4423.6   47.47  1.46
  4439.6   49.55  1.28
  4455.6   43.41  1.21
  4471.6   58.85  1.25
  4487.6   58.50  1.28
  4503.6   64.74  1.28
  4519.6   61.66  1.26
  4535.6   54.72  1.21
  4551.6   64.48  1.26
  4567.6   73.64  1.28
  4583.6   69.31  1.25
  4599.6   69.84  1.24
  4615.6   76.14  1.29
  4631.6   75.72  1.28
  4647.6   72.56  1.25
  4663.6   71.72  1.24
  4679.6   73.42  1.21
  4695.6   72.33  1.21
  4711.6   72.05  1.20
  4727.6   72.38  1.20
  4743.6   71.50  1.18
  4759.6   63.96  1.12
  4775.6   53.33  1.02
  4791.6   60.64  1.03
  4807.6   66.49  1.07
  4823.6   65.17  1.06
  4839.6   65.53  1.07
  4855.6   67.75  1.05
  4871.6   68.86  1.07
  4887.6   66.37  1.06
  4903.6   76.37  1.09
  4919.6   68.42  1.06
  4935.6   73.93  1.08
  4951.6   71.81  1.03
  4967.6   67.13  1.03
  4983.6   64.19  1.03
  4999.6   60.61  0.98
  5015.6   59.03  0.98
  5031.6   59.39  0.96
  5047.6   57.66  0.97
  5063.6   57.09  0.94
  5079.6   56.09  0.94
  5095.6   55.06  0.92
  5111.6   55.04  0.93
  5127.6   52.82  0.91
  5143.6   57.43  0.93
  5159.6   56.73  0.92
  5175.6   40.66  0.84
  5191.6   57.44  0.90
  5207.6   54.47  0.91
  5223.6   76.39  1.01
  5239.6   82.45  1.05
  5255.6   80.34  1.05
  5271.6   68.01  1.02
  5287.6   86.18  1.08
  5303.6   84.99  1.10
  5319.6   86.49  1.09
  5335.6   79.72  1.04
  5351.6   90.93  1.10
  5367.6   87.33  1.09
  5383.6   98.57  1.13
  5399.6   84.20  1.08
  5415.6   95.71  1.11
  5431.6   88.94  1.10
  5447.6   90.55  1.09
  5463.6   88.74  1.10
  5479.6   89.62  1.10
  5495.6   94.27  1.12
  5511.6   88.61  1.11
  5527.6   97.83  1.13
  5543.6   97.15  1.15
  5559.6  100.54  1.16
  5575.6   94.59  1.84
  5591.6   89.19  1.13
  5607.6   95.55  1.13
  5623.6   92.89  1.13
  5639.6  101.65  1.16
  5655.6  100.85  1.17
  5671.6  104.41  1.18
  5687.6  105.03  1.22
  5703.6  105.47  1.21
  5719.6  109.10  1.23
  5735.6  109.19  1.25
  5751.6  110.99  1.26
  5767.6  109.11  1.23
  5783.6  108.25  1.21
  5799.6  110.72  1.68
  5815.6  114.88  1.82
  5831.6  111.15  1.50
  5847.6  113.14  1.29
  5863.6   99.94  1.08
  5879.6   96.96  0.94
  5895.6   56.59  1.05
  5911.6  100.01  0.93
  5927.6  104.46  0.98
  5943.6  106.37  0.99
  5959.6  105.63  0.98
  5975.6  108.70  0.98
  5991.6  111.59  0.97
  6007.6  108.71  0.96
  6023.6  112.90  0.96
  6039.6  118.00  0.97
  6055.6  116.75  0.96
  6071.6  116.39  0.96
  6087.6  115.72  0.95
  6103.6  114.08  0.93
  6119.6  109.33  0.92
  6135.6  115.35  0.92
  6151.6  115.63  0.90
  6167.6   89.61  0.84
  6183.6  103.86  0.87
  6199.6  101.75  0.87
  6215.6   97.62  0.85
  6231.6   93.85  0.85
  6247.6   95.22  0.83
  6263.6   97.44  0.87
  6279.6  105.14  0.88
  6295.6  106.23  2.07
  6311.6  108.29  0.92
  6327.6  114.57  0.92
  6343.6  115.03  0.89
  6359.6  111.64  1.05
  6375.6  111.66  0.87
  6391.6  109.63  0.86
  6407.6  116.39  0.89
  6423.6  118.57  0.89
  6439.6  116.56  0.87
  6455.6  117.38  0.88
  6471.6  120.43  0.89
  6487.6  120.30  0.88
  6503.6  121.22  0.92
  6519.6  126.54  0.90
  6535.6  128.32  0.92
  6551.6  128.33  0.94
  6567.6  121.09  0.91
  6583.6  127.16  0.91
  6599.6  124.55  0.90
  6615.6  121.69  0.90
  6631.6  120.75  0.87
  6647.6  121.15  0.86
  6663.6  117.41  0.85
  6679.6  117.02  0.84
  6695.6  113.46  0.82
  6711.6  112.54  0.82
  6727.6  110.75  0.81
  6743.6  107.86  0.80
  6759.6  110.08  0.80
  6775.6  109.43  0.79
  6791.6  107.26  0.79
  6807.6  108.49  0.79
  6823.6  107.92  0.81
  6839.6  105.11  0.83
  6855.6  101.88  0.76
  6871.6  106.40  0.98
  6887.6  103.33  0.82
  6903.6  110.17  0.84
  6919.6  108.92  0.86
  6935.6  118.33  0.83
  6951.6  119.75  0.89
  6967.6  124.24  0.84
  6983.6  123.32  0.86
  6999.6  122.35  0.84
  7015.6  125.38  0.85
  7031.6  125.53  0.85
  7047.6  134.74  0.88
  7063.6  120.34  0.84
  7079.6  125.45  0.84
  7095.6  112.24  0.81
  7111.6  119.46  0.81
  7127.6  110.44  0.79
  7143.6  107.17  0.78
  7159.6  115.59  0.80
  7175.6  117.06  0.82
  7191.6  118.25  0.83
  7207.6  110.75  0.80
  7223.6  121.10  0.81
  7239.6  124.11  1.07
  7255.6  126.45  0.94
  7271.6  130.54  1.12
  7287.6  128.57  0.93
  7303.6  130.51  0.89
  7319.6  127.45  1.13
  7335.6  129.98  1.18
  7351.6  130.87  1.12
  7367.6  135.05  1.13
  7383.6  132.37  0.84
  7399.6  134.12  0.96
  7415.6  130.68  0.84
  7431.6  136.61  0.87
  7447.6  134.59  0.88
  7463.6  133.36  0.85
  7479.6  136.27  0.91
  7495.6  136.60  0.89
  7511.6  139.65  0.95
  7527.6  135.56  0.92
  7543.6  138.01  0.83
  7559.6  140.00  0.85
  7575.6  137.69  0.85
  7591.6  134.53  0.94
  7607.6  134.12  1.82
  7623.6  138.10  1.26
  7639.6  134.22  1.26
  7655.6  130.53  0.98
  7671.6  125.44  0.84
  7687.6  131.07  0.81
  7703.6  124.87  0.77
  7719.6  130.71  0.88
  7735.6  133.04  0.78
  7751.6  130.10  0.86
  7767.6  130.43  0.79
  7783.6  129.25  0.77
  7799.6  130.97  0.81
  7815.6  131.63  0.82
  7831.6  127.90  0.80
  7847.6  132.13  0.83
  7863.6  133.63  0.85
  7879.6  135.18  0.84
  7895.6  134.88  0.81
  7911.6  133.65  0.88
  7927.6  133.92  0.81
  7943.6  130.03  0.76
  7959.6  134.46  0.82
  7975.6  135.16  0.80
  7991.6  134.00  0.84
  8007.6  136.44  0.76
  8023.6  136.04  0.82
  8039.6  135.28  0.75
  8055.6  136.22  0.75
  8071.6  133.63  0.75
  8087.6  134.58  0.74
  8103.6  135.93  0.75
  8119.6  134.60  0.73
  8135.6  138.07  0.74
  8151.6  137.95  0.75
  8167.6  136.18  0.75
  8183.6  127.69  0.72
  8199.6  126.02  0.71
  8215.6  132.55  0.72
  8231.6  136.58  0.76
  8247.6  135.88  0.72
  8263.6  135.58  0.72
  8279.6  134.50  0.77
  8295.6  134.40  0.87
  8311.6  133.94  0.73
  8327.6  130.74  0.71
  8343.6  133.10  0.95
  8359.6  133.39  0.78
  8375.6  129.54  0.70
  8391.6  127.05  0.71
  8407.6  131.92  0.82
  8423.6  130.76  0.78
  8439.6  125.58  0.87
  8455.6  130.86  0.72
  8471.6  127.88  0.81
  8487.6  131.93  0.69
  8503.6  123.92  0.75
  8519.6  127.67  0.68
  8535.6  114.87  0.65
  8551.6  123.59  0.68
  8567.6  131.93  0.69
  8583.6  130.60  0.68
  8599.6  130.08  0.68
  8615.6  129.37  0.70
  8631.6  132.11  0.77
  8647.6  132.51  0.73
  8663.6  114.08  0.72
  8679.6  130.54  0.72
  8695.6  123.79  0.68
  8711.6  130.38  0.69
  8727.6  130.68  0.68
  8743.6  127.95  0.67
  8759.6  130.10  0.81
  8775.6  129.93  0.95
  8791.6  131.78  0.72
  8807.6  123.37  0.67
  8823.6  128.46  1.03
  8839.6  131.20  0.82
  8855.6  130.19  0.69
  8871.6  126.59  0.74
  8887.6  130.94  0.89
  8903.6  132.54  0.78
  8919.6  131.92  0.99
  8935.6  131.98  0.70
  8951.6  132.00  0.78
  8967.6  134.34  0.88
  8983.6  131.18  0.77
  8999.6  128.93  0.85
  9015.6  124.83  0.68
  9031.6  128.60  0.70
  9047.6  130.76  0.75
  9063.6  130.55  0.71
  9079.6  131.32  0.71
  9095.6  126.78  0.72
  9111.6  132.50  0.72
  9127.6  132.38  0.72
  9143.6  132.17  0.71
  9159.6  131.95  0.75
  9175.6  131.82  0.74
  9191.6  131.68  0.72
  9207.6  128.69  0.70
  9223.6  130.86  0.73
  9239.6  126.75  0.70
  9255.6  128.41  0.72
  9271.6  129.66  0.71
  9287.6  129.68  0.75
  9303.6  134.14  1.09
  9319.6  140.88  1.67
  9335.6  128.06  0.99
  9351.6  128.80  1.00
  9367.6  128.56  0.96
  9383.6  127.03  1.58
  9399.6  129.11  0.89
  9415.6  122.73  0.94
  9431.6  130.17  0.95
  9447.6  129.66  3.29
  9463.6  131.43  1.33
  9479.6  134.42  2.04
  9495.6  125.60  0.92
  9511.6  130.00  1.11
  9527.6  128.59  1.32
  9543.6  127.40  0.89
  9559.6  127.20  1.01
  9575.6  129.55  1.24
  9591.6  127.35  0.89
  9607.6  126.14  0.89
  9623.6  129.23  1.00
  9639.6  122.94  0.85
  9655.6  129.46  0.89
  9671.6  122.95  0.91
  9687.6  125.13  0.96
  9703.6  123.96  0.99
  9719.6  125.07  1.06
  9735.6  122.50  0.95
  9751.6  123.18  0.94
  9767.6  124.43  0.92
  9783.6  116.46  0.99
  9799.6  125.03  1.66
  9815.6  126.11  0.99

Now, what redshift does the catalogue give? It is 0.00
